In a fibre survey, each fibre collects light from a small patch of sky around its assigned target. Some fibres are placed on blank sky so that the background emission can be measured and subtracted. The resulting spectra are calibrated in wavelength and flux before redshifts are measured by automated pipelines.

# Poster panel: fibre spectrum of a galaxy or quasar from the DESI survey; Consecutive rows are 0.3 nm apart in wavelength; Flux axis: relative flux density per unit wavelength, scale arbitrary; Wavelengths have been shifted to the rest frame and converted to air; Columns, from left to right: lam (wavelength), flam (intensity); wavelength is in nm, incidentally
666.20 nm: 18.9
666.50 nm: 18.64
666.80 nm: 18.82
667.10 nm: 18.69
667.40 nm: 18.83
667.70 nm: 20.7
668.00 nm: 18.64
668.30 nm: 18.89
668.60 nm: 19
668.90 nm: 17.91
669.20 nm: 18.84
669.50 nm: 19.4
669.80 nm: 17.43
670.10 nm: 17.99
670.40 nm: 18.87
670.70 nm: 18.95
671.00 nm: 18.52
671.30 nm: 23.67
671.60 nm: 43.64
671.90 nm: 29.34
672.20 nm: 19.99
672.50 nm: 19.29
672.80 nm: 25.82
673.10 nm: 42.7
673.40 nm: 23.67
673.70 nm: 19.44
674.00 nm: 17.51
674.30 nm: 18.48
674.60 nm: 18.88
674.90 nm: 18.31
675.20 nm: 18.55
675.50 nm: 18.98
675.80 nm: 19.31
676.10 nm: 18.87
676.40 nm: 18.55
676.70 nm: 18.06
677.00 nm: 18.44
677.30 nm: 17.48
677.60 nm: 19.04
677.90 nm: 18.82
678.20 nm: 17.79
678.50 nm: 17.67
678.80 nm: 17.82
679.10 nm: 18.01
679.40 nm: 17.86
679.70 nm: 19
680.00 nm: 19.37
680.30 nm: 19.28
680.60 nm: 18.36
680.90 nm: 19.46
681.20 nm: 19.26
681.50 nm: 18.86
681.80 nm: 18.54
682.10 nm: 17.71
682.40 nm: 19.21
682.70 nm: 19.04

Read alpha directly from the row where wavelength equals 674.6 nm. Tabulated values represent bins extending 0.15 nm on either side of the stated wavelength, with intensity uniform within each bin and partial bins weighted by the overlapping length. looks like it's 18.88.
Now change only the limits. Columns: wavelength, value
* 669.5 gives 19.4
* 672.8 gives 25.82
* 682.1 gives 17.71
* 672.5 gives 19.29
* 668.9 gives 17.91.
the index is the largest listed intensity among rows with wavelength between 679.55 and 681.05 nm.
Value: 19.46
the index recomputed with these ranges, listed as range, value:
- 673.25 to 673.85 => 23.67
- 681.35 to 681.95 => 18.86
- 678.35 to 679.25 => 18.01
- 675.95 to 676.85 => 18.87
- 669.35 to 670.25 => 19.4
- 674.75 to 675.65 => 18.98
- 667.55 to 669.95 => 20.7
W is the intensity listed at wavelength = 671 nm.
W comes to 18.52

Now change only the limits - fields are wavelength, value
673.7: 19.44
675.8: 19.31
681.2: 19.26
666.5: 18.64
